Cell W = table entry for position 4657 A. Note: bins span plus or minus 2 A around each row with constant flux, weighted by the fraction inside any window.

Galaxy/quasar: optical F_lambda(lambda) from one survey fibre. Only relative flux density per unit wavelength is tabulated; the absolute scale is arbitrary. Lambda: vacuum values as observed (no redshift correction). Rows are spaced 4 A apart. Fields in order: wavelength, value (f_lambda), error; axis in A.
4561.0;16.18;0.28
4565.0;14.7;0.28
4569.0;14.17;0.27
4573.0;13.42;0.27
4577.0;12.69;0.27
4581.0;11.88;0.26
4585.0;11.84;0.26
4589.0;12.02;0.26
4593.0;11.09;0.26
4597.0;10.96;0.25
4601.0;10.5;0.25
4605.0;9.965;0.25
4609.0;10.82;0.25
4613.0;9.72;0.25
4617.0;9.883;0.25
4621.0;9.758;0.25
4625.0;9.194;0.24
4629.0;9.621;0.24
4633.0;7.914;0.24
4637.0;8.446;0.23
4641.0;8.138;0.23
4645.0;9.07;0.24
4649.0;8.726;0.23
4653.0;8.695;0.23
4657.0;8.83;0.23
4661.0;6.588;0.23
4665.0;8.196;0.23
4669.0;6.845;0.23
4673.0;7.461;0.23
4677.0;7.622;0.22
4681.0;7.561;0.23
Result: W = 8.83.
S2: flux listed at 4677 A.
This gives 7.622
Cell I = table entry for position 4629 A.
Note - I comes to 9.621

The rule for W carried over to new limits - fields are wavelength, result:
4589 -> 12.02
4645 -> 9.07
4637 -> 8.446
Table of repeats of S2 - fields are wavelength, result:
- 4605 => 9.965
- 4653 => 8.695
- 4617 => 9.883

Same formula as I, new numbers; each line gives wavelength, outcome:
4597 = 10.96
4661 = 6.588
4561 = 16.18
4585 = 11.84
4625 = 9.194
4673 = 7.461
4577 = 12.69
